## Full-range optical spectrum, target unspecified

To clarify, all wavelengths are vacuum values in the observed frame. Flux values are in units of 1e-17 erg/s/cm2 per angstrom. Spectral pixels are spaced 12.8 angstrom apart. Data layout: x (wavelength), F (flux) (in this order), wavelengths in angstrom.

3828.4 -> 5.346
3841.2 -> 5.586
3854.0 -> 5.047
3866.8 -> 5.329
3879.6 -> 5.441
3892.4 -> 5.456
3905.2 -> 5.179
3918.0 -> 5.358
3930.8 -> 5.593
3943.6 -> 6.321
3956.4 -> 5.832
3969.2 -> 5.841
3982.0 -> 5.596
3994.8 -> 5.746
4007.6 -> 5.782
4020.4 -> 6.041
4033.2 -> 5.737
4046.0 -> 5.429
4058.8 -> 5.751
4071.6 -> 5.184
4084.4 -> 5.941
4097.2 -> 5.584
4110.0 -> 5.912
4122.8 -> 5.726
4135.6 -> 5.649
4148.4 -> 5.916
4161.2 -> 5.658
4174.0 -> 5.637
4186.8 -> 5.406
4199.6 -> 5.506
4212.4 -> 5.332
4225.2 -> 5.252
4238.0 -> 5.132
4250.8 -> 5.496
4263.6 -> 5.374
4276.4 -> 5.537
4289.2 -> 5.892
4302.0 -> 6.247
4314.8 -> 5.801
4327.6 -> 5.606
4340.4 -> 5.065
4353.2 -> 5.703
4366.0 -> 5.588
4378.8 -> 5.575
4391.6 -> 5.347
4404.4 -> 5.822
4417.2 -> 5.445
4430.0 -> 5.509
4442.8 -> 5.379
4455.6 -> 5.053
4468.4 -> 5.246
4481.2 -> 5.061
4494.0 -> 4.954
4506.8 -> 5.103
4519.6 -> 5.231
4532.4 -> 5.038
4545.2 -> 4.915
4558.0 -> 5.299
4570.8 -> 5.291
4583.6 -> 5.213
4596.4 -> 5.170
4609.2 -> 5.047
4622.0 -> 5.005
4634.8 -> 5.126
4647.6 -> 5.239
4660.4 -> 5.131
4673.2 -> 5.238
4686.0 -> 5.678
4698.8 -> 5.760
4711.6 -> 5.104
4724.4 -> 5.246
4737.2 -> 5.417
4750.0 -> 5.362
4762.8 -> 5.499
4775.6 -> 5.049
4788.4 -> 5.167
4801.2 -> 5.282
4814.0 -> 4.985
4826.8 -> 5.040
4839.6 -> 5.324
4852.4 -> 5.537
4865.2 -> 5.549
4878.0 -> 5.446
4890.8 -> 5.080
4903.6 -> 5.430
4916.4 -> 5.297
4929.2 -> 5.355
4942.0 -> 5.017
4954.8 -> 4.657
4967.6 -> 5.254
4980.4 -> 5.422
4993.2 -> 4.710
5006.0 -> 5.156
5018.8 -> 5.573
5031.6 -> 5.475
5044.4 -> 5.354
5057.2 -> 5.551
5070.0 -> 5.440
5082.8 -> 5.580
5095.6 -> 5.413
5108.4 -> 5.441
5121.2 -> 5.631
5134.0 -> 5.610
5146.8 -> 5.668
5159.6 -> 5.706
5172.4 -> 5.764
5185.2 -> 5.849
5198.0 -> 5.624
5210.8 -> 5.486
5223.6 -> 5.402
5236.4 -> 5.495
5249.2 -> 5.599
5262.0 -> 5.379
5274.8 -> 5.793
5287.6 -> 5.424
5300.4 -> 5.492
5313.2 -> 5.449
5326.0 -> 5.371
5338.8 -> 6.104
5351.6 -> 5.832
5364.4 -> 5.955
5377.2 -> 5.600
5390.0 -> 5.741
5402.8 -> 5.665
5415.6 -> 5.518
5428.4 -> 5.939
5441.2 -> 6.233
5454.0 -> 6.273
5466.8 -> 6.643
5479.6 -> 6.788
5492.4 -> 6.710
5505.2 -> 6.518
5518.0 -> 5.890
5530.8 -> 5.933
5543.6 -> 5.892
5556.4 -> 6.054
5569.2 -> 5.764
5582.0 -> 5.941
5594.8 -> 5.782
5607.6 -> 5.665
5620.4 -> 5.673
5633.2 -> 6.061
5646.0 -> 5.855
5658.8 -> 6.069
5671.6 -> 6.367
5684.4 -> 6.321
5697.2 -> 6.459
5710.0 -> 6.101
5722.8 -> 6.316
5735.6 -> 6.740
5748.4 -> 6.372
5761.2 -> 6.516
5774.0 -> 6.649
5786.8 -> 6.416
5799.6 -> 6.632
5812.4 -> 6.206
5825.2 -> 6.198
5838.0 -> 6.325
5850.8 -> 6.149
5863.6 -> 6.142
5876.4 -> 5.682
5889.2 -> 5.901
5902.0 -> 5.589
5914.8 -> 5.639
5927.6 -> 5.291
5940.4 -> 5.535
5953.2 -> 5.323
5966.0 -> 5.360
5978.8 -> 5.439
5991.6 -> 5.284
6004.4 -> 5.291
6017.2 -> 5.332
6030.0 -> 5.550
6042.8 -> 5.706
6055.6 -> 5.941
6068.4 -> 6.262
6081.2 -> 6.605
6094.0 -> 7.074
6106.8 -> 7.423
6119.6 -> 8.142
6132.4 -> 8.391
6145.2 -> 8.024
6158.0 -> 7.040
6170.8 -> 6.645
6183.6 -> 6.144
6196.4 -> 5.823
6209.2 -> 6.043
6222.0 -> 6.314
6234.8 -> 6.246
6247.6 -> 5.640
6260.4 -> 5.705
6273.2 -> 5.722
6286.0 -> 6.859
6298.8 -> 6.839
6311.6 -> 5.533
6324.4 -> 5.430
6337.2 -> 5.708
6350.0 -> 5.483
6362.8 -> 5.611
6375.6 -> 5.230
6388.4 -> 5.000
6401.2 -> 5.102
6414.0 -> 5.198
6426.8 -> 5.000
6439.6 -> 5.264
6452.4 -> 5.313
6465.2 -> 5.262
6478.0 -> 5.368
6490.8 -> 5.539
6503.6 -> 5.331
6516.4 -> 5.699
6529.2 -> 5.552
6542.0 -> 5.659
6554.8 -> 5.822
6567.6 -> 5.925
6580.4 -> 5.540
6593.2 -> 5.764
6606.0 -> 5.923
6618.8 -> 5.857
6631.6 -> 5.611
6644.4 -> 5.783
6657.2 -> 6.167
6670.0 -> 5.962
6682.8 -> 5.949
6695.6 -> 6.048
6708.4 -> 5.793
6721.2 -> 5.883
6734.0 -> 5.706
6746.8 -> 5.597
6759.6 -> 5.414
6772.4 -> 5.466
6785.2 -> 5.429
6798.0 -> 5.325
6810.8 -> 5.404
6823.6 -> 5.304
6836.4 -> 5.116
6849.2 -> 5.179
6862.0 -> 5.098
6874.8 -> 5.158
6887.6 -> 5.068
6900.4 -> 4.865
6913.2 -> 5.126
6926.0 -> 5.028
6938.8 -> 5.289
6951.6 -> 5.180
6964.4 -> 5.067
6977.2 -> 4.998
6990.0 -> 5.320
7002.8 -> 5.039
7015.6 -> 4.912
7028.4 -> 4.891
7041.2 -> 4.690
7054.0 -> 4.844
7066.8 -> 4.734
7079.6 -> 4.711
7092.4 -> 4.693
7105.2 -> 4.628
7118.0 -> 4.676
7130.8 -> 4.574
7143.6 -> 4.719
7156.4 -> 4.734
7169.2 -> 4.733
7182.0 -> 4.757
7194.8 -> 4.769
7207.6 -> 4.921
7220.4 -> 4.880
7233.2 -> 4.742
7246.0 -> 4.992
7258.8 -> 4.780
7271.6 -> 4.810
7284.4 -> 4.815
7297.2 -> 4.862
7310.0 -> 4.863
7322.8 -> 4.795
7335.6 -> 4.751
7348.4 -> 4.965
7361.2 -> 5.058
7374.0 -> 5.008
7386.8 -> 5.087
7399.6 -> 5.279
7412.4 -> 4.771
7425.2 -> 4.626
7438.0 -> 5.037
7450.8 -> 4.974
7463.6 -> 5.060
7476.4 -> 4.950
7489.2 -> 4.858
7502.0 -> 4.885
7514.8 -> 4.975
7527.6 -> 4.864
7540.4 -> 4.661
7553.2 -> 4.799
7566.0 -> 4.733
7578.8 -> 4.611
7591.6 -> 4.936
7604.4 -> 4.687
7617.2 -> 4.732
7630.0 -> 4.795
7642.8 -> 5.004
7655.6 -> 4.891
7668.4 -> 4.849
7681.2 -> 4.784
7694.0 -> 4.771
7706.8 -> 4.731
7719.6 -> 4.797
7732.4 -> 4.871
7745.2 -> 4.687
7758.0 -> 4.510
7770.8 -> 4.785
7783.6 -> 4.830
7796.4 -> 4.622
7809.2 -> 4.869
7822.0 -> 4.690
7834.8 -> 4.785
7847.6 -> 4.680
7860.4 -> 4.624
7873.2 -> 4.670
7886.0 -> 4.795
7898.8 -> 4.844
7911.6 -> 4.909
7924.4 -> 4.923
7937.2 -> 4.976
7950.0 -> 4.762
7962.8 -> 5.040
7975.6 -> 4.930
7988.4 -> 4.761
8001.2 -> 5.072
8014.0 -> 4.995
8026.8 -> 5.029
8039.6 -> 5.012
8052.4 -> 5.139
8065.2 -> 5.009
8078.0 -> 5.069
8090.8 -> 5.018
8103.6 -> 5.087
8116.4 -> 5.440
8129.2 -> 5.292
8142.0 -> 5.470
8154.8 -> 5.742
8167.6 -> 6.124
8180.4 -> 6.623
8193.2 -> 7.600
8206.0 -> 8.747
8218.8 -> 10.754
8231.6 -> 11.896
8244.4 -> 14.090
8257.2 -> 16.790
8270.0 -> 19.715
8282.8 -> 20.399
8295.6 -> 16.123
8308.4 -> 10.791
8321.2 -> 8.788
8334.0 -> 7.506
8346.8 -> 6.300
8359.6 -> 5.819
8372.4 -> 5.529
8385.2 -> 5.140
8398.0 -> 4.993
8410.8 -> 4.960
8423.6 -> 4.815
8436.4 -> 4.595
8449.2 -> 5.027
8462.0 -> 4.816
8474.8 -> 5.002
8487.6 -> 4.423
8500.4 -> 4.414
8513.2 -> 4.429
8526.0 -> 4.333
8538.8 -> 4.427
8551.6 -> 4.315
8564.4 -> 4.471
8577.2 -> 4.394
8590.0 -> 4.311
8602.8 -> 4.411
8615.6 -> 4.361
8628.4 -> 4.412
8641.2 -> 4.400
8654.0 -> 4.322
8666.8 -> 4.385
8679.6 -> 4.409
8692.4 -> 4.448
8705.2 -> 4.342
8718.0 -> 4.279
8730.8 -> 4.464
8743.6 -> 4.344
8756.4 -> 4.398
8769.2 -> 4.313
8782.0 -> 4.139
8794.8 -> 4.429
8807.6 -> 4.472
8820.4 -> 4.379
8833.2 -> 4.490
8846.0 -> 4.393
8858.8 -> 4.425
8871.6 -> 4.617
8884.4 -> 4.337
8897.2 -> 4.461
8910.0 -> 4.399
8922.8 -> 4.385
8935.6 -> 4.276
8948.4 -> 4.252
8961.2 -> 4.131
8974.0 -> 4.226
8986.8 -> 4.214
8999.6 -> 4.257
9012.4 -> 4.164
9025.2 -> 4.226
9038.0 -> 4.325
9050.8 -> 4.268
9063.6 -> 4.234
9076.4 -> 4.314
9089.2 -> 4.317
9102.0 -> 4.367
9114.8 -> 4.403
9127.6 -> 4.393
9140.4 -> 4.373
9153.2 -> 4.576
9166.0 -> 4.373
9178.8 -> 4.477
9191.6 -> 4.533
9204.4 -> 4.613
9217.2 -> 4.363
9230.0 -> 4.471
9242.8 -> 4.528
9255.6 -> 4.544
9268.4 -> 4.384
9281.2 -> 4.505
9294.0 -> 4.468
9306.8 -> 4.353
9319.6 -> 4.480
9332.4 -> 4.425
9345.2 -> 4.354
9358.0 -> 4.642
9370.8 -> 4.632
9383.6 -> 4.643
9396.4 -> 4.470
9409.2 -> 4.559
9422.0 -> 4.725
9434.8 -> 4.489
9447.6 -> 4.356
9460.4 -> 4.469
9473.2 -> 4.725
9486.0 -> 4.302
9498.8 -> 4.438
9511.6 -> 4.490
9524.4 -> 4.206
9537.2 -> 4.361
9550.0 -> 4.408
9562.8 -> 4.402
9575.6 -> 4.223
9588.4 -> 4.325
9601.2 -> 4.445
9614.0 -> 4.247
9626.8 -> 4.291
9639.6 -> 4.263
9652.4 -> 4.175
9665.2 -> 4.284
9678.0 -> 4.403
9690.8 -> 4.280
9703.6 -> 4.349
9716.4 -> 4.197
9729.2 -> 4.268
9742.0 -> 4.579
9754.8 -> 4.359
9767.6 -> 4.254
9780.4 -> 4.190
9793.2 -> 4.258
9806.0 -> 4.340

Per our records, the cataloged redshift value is 0.26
